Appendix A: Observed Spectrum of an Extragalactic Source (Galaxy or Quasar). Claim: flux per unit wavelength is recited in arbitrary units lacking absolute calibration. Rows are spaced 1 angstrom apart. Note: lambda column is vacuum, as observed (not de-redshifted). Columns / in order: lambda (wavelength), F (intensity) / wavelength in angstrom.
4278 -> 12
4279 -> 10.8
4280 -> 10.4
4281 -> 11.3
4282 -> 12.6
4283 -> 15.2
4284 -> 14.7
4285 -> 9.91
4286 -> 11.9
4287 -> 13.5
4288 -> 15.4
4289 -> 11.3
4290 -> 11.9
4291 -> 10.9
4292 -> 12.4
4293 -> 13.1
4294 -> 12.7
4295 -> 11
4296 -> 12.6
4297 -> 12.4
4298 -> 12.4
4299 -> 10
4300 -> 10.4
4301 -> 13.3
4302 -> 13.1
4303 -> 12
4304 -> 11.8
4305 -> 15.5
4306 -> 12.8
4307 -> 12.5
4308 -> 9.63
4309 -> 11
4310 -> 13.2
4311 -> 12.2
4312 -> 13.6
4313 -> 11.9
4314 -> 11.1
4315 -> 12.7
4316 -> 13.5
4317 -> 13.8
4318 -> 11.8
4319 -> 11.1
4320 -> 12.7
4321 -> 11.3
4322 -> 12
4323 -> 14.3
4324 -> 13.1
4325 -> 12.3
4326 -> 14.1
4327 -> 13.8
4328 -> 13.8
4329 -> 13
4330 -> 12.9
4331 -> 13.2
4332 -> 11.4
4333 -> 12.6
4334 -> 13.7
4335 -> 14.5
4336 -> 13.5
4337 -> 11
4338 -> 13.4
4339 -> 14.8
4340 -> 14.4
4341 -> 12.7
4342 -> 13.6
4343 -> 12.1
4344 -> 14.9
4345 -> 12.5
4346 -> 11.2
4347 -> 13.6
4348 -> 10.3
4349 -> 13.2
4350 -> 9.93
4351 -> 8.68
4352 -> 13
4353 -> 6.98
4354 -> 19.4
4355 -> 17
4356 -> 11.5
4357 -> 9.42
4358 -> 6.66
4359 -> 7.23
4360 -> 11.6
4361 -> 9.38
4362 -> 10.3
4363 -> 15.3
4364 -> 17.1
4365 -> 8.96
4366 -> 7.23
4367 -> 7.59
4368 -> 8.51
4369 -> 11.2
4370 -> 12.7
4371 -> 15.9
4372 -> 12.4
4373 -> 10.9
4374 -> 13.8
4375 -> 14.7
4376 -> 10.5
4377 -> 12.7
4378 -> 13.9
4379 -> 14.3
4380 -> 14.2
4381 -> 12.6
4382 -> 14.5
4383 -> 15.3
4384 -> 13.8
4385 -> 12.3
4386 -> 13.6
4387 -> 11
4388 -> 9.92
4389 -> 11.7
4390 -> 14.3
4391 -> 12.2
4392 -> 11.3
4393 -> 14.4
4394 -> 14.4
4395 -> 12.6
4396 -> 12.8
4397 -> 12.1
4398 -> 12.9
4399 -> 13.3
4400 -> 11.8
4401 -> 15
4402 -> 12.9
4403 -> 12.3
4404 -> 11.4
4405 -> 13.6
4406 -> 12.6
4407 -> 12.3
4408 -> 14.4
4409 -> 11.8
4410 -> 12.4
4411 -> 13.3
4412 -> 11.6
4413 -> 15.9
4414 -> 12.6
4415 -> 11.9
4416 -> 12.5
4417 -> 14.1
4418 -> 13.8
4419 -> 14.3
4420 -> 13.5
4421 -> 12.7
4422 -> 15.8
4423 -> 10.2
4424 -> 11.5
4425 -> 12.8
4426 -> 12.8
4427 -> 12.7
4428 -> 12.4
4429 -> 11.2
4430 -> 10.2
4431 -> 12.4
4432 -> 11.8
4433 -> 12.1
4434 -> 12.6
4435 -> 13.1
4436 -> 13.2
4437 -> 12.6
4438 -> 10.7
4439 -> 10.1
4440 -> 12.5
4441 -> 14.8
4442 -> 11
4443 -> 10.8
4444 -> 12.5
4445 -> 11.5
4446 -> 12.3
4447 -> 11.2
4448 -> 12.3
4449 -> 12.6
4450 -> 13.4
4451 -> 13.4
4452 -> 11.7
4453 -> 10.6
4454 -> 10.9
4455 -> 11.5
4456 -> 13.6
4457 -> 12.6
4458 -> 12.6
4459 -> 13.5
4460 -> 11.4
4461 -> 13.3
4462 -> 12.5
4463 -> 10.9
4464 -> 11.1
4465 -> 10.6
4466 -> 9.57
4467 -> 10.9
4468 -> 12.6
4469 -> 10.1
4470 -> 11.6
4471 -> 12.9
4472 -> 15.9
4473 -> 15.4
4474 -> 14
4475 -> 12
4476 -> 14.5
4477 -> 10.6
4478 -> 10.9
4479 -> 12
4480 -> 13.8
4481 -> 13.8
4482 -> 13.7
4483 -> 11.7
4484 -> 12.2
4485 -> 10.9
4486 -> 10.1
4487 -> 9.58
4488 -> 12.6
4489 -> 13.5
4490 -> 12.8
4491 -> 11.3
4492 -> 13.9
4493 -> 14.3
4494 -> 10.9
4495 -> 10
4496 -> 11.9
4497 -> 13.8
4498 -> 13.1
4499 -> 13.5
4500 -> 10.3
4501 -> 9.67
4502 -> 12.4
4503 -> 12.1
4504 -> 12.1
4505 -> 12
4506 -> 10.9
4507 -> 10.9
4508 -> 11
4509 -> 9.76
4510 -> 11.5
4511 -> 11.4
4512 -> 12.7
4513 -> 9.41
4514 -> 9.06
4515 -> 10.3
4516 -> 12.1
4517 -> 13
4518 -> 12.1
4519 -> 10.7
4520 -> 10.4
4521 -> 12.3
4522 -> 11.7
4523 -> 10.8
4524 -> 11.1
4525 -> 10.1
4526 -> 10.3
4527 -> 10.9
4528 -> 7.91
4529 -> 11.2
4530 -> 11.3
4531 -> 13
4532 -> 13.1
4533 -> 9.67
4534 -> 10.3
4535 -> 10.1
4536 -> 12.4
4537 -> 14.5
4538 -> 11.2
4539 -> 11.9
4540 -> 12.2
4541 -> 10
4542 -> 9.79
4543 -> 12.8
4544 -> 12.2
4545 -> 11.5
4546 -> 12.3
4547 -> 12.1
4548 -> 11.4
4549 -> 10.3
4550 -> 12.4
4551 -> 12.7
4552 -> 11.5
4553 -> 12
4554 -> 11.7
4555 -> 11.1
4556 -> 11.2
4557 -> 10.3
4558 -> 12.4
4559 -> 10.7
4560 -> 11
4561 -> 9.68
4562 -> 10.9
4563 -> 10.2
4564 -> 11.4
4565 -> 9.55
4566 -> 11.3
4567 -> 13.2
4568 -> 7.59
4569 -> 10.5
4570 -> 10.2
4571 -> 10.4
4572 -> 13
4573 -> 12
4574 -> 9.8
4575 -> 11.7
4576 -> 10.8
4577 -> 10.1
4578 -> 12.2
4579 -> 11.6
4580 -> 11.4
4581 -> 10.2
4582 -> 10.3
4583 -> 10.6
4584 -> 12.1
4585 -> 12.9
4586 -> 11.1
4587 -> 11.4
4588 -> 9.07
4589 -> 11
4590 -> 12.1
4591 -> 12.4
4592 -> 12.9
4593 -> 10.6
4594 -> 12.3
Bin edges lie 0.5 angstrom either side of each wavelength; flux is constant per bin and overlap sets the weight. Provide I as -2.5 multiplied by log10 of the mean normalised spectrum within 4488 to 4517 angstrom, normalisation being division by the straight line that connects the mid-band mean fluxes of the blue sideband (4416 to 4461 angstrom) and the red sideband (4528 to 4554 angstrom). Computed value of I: 0.02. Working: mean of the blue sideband 12.4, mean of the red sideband 11.6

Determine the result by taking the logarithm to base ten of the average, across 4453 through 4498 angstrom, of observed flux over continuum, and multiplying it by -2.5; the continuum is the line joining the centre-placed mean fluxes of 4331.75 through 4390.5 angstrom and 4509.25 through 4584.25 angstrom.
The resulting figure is -0.056 mag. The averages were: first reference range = 12.3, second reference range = 11.2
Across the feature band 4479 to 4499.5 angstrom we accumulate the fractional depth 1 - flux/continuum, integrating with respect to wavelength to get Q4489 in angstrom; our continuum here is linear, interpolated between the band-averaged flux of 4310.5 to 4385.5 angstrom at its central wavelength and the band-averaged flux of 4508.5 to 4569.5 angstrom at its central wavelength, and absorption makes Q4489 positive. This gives -1.5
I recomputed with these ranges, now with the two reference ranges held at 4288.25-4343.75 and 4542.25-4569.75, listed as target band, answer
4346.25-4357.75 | 0.04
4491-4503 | -0.05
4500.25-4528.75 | 0.04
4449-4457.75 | -0.04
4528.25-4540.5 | -0.03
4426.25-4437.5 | -0.03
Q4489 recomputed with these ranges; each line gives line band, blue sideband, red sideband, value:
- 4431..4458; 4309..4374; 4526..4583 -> -0.9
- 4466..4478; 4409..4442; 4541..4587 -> -0.4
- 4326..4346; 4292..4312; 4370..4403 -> -1.1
